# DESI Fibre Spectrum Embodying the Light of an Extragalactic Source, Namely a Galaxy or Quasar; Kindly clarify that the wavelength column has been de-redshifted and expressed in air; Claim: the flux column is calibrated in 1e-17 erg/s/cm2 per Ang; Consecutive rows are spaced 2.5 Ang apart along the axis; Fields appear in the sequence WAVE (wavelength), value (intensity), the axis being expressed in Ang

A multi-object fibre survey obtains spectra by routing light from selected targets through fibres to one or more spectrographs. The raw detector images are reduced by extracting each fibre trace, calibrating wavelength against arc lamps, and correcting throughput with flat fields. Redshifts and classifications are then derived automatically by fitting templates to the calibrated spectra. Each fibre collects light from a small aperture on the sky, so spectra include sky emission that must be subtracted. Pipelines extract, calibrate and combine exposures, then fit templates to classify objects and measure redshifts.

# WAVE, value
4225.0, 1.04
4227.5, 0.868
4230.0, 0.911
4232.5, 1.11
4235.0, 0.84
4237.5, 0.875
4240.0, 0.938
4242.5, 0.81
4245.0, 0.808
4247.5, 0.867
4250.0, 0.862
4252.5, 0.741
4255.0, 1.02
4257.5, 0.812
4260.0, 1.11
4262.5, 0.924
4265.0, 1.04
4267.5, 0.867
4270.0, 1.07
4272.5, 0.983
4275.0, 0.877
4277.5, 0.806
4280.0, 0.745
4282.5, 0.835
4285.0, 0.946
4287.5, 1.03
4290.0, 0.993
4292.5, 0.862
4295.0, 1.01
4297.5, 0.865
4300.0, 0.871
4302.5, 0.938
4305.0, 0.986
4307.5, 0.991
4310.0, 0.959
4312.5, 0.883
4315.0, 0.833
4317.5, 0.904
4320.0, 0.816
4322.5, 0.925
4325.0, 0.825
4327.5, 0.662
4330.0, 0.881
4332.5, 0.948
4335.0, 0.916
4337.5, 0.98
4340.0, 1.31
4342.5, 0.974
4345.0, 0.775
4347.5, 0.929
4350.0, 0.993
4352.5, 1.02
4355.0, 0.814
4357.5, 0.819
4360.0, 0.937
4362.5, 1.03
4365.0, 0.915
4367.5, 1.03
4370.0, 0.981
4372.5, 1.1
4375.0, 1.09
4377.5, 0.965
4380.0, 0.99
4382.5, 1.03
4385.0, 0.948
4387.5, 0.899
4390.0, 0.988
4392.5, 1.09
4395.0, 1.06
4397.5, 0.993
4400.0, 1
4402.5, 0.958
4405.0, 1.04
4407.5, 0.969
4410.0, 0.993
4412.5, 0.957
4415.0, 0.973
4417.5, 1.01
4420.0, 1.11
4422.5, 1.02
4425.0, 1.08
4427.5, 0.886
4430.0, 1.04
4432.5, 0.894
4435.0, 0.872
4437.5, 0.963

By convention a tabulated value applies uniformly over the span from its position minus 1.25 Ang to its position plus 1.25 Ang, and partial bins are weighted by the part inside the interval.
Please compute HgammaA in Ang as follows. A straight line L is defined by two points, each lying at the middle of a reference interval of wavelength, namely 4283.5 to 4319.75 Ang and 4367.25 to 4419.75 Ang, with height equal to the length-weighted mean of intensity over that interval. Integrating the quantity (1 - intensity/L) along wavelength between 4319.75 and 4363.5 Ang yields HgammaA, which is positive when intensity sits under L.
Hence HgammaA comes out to 1.9 Ang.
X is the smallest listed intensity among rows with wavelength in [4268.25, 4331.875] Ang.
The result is 0.662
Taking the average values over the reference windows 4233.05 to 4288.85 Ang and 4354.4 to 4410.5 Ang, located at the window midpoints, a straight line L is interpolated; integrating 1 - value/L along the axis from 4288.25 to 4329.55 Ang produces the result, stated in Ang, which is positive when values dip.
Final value 1.7 Ang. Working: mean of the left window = 0.903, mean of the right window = 0.986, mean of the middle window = 0.897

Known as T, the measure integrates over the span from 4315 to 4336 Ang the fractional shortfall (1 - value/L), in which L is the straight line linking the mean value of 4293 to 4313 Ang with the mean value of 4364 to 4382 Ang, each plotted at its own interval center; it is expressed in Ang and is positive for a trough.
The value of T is 2.3 Ang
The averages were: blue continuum 0.937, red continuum 1.01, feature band 0.857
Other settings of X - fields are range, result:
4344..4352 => 0.775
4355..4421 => 0.814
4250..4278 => 0.741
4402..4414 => 0.957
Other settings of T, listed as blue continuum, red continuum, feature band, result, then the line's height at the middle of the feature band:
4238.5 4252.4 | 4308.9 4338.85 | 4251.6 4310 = -4.6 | 0.862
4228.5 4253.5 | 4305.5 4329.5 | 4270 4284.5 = 0.0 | 0.874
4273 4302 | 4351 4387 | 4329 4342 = -0.9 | 0.943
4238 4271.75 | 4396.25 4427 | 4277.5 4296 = 0.5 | 0.932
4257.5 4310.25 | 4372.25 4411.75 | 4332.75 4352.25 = -0.2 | 0.972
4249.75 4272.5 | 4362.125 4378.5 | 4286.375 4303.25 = 0.5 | 0.966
